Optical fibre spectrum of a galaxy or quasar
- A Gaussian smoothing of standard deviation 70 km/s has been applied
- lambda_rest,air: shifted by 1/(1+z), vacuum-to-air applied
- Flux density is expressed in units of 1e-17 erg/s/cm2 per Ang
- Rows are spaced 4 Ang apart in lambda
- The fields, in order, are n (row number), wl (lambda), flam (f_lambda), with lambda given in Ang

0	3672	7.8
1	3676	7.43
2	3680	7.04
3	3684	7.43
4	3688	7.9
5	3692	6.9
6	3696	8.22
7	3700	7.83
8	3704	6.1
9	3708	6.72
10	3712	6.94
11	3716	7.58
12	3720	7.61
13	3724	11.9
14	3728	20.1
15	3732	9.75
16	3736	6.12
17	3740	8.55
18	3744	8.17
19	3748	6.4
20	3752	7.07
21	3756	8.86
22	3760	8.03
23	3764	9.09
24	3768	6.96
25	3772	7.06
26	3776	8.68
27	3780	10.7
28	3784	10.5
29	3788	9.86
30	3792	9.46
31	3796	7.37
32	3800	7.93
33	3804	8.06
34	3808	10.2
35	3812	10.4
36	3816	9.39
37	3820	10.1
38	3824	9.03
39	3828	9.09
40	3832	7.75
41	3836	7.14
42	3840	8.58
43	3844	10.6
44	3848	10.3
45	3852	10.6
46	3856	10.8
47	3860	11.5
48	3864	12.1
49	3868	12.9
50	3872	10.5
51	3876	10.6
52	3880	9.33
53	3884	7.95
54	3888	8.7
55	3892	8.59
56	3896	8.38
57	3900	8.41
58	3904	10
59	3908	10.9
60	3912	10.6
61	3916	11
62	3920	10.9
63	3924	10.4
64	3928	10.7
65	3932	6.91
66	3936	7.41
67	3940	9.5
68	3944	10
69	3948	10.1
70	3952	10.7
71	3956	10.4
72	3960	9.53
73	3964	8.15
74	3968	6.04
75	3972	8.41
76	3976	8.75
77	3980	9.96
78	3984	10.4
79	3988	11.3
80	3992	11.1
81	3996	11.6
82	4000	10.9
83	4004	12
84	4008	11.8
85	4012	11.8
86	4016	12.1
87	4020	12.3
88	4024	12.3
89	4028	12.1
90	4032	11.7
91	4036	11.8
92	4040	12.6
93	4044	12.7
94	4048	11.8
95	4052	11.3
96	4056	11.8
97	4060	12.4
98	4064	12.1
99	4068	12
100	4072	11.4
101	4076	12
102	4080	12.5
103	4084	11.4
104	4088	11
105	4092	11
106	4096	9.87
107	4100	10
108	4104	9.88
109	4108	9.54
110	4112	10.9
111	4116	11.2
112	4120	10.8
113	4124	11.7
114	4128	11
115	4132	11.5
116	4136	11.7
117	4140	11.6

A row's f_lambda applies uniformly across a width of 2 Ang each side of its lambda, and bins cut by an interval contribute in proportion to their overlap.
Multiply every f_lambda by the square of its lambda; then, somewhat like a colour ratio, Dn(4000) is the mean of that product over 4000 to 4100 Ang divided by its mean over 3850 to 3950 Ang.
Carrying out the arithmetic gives 1.3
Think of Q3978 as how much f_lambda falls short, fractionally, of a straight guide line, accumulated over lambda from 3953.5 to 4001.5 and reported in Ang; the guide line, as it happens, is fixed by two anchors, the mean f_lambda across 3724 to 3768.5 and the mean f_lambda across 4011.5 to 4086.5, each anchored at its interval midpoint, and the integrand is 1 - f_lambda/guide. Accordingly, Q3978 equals 6.9 Ang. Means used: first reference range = 9.21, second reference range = 12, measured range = 9.71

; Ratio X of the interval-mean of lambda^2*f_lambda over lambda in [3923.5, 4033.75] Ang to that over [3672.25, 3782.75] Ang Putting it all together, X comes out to 1.41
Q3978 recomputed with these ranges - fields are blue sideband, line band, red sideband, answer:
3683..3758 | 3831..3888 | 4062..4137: -3.7 Ang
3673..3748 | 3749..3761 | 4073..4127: 1.2 Ang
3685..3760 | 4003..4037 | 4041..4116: -3.6 Ang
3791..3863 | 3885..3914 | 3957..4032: 1.8 Ang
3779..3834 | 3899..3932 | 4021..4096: 0.5 Ang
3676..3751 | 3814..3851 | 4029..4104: 1.2 Ang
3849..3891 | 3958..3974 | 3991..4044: 4.7 Ang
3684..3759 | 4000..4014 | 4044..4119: -1.4 Ang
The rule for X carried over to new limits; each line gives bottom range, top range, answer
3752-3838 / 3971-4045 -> 1.44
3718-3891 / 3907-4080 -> 1.26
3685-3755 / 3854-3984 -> 1.27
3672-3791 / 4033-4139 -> 1.61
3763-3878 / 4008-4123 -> 1.36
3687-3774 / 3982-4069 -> 1.65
